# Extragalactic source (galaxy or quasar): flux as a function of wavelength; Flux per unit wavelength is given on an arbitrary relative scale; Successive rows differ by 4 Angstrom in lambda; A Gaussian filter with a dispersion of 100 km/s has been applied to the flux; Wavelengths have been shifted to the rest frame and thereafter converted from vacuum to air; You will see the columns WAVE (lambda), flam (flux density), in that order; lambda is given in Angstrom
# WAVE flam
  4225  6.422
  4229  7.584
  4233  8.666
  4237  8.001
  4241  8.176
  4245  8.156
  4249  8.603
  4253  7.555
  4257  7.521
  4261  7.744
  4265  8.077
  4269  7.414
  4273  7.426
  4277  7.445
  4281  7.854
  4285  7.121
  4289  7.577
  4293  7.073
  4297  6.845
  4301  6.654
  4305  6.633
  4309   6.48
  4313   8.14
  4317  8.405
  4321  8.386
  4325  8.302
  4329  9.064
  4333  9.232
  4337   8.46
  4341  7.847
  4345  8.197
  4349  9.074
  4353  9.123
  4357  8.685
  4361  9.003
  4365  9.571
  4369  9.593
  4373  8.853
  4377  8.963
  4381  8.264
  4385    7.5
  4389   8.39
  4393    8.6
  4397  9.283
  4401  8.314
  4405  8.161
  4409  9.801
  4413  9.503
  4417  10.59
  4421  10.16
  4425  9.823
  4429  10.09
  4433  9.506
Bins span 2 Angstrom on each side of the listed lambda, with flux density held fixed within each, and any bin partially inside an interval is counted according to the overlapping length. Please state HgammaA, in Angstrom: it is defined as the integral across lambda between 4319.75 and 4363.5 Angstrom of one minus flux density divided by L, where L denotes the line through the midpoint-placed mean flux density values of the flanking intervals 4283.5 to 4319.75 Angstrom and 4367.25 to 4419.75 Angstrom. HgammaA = -3.93 Angstrom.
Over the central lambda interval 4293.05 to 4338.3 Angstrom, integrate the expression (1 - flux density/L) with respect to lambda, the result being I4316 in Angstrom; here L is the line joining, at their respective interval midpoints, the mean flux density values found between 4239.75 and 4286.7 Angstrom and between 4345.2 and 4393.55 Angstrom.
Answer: 2.4 Angstrom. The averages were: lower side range 7.76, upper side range 8.79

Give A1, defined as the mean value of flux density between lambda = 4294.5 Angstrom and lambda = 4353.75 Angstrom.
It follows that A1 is 8.03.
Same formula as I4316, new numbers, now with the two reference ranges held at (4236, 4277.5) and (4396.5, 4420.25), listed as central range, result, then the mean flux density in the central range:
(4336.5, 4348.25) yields 0.6 Angstrom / 8.23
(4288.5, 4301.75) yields 1.9 Angstrom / 7.01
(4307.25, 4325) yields 1.1 Angstrom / 7.92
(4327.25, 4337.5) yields -0.5 Angstrom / 8.98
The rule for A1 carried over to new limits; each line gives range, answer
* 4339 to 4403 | 8.7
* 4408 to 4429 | 9.99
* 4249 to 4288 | 7.63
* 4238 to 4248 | 8.19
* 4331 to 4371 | 8.88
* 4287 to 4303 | 7.04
